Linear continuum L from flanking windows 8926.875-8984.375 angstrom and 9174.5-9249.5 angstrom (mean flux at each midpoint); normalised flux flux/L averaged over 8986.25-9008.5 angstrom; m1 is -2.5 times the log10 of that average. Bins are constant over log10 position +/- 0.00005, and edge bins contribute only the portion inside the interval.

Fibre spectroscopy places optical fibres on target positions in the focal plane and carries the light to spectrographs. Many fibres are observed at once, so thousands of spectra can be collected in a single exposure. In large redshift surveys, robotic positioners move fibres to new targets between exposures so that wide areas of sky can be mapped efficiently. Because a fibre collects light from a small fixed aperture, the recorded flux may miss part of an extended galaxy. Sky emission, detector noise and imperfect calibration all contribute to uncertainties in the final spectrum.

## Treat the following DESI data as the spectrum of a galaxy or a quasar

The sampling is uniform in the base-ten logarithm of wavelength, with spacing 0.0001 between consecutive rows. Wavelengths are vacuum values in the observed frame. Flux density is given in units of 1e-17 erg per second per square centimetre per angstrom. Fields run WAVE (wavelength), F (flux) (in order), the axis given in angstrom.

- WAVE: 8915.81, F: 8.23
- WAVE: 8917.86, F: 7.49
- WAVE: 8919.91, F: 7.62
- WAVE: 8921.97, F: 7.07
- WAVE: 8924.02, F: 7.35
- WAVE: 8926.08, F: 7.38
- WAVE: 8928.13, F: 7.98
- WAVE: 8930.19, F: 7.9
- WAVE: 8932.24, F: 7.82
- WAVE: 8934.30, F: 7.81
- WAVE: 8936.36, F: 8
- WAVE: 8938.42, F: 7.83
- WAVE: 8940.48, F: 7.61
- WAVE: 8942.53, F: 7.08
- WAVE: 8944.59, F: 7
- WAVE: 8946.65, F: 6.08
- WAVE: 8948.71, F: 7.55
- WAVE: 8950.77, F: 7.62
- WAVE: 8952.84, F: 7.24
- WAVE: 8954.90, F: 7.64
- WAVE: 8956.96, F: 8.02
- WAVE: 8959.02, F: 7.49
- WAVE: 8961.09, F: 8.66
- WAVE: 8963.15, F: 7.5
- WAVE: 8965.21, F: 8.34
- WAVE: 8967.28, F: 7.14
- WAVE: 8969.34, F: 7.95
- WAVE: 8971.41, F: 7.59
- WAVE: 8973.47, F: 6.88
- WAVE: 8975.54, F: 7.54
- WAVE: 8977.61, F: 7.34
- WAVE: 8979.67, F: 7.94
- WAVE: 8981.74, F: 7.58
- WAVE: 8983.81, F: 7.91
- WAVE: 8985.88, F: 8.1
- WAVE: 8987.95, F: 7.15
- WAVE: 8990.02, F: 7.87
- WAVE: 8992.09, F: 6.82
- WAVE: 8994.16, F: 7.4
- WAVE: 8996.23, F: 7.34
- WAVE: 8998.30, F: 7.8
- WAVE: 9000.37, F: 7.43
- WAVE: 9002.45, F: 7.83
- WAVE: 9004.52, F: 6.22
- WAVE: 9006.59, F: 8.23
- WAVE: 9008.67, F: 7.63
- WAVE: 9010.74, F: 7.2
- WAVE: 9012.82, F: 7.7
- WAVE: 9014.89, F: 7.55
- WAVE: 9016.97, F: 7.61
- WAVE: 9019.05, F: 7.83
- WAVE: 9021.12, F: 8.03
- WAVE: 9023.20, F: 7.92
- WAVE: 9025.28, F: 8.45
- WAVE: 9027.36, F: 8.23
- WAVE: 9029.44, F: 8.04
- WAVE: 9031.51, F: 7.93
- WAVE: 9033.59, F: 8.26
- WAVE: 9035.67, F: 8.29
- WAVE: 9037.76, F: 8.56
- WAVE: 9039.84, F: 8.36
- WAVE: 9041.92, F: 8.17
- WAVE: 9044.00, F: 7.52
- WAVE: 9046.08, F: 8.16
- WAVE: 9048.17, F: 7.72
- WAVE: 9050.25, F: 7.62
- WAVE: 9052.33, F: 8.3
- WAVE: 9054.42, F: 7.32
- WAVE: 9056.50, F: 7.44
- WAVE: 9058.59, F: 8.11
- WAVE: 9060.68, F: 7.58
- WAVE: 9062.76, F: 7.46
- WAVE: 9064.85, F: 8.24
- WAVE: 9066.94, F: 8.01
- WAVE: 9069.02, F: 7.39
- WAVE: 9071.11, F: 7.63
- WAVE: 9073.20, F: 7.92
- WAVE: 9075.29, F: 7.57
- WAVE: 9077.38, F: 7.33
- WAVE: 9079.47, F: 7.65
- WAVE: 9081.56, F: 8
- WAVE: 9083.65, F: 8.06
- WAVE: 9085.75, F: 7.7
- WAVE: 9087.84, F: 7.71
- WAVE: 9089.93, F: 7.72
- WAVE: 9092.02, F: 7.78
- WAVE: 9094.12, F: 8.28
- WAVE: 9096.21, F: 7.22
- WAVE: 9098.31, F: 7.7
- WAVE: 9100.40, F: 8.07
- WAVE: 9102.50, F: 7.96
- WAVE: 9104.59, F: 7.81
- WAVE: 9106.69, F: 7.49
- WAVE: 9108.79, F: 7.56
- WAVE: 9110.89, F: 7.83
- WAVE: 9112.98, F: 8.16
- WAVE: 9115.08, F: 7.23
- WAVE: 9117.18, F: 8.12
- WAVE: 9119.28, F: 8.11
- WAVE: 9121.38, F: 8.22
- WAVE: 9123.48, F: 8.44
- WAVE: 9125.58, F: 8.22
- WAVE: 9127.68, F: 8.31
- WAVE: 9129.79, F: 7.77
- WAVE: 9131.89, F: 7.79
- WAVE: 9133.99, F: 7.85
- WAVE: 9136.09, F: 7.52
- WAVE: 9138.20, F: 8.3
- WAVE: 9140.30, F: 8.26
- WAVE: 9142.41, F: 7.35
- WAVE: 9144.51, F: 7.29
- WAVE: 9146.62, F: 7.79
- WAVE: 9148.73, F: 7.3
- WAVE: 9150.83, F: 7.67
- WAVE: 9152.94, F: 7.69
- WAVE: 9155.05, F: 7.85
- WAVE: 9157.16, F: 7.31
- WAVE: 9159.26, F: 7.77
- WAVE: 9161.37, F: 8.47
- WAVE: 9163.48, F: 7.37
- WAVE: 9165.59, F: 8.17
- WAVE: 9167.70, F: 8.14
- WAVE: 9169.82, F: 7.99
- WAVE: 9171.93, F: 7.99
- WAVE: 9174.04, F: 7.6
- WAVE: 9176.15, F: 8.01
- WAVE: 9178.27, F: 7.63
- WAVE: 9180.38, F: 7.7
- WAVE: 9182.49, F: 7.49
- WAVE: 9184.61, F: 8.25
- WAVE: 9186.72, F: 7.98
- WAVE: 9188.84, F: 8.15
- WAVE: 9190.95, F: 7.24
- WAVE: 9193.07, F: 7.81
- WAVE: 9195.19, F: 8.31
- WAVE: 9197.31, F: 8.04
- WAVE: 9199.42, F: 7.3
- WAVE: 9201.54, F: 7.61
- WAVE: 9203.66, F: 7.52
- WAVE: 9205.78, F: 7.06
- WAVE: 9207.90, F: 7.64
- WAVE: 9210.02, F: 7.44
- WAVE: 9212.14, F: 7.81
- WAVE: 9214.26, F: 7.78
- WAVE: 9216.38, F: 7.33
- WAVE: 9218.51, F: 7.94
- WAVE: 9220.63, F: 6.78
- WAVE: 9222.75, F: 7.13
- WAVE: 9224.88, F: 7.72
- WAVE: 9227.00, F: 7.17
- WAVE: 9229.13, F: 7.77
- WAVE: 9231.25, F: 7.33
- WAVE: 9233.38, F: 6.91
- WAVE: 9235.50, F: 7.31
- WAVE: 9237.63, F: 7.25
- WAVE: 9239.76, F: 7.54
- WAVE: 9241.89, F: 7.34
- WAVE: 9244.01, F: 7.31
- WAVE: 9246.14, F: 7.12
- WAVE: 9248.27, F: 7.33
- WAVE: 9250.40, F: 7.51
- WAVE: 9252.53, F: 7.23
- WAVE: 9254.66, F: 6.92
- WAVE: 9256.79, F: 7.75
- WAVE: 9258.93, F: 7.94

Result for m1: 0.02 mag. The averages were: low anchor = 7.61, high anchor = 7.54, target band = 7.44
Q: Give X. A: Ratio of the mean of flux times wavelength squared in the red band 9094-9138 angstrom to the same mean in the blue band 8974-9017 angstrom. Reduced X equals 1.08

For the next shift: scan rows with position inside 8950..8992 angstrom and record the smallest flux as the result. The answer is 6.88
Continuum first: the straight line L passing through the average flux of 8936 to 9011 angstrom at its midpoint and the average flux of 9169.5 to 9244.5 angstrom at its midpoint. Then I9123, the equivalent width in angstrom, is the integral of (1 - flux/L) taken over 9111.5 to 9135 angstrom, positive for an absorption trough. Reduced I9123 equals -1.40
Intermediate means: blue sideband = 7.53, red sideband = 7.59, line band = 8.02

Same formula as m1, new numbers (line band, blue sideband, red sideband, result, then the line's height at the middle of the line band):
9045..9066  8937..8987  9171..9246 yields -0.03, 7.57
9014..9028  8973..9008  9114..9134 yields -0.04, 7.62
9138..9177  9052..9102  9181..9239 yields -0.02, 7.63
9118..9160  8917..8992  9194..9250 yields -0.05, 7.49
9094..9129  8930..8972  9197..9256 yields -0.06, 7.48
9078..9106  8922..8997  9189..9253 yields -0.04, 7.51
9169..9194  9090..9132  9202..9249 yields -0.03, 7.59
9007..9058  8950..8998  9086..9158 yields -0.03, 7.69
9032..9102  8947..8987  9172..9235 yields -0.03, 7.64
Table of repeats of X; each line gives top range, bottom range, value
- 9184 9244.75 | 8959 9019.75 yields 1.04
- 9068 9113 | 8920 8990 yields 1.05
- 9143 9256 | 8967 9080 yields 1.02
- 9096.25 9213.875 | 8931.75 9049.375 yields 1.05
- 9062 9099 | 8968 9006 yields 1.06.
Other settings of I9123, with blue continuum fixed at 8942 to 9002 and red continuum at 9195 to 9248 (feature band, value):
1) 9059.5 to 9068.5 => -0.4 angstrom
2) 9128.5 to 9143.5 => -0.7 angstrom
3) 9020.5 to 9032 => -0.9 angstrom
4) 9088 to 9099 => -0.4 angstrom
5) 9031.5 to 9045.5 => -1.3 angstrom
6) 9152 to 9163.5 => -0.5 angstrom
